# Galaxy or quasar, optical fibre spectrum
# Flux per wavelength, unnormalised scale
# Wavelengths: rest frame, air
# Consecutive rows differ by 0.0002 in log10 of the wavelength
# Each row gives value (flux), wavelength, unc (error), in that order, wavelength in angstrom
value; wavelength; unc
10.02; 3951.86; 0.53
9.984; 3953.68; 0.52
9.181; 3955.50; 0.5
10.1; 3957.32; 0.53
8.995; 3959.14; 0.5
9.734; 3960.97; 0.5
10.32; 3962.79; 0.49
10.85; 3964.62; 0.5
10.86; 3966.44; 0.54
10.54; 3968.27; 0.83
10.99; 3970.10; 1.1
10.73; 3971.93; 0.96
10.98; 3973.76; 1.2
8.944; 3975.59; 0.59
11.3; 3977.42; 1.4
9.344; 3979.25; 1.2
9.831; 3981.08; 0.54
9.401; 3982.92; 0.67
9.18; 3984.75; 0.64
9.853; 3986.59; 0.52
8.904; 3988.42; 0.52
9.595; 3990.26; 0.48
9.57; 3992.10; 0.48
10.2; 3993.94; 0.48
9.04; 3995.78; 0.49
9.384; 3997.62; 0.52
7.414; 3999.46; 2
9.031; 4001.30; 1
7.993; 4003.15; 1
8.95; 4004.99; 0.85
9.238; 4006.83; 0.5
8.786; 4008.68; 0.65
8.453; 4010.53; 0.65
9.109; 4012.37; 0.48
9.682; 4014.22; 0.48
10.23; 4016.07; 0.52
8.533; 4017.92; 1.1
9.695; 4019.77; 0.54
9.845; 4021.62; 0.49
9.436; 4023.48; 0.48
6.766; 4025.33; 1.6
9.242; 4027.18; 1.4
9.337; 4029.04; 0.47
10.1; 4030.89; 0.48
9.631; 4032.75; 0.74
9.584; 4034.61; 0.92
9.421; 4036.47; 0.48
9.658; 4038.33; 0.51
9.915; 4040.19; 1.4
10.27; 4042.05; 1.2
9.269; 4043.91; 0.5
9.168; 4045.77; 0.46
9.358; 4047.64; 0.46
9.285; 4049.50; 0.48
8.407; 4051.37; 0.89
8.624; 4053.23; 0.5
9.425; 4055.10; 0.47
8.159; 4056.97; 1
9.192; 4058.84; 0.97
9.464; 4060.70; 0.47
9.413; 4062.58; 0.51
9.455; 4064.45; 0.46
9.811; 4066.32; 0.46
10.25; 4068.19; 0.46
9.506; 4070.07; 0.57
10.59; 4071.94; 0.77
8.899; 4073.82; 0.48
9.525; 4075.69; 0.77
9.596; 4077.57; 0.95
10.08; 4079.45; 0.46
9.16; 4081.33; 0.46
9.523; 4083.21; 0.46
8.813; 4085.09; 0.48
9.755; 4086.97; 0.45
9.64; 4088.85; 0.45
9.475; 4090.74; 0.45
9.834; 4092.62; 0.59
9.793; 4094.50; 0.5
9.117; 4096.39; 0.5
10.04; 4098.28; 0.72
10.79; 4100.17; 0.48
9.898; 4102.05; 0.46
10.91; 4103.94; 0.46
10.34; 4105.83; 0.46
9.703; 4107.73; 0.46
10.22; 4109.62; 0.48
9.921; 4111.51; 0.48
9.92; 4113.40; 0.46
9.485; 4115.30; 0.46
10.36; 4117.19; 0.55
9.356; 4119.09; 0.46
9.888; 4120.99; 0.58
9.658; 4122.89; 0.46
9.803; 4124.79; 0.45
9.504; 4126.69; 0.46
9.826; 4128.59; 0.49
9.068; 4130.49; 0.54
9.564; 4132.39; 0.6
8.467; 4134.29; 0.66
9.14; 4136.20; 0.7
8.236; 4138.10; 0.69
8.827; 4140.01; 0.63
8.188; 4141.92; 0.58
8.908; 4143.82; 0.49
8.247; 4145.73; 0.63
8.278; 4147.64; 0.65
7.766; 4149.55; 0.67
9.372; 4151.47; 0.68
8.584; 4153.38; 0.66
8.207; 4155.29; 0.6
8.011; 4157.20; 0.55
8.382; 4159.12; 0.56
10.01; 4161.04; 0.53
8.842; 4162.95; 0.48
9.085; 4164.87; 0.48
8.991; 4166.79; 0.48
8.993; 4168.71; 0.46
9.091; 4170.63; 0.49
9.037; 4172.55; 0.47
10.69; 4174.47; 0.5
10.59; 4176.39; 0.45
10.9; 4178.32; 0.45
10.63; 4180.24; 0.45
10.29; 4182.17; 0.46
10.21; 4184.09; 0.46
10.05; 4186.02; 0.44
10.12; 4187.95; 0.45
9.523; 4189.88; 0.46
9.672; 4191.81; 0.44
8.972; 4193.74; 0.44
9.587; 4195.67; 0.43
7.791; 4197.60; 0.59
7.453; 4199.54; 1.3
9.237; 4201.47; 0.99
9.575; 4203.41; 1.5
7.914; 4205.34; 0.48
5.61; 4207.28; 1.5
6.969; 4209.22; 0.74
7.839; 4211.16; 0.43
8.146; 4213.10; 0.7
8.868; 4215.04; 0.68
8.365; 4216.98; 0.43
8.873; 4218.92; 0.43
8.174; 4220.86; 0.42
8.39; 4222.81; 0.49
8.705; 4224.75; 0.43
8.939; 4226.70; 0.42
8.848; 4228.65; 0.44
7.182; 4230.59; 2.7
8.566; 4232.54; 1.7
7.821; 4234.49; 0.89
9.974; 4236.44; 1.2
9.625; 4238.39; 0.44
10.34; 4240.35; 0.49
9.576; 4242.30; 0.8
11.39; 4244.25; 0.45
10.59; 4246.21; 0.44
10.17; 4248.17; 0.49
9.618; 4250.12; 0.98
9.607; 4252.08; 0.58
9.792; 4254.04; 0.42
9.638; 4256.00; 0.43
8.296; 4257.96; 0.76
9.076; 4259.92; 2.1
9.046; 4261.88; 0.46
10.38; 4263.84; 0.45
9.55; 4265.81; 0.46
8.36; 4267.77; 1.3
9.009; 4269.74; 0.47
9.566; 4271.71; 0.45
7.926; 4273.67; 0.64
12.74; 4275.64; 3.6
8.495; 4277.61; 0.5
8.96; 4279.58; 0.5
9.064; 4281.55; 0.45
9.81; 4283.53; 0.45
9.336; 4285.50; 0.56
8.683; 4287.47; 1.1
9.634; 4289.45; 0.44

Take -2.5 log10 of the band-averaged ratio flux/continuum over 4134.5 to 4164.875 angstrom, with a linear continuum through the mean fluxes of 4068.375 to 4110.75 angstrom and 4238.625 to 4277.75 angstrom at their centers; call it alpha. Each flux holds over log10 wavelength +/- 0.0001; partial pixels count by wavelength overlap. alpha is 0.14 mag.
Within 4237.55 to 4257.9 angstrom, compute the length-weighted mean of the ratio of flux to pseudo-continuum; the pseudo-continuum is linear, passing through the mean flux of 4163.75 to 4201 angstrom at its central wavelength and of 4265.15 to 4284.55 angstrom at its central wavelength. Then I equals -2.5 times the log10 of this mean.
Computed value -0.062 mag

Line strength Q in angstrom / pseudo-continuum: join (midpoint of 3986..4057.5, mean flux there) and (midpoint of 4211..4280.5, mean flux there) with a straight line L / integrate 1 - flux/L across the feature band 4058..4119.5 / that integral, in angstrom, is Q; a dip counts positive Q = -3.8 angstrom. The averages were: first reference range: 9.2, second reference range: 9.2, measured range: 9.76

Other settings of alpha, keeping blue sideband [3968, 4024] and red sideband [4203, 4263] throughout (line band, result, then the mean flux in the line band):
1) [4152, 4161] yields 0.069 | 8.52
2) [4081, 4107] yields -0.066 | 9.81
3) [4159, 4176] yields -0.033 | 9.33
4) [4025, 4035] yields 0.019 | 9.22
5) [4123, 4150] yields 0.029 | 8.89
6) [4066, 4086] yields -0.038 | 9.61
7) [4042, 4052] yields 0.014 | 9.23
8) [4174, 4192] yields -0.143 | 10.3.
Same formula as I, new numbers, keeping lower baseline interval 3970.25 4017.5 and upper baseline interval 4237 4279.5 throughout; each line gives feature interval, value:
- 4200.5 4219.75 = 0.18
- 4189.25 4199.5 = 0.08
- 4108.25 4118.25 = -0.05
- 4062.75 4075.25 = -0.03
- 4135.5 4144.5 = 0.11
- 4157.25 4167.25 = 0.07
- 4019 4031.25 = 0.03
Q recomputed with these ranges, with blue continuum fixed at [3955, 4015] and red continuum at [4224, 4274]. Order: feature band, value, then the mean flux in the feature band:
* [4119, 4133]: -0.23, 9.6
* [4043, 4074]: 0.63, 9.32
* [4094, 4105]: -0.74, 10.1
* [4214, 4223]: 0.77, 8.55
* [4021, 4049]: 0.42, 9.39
